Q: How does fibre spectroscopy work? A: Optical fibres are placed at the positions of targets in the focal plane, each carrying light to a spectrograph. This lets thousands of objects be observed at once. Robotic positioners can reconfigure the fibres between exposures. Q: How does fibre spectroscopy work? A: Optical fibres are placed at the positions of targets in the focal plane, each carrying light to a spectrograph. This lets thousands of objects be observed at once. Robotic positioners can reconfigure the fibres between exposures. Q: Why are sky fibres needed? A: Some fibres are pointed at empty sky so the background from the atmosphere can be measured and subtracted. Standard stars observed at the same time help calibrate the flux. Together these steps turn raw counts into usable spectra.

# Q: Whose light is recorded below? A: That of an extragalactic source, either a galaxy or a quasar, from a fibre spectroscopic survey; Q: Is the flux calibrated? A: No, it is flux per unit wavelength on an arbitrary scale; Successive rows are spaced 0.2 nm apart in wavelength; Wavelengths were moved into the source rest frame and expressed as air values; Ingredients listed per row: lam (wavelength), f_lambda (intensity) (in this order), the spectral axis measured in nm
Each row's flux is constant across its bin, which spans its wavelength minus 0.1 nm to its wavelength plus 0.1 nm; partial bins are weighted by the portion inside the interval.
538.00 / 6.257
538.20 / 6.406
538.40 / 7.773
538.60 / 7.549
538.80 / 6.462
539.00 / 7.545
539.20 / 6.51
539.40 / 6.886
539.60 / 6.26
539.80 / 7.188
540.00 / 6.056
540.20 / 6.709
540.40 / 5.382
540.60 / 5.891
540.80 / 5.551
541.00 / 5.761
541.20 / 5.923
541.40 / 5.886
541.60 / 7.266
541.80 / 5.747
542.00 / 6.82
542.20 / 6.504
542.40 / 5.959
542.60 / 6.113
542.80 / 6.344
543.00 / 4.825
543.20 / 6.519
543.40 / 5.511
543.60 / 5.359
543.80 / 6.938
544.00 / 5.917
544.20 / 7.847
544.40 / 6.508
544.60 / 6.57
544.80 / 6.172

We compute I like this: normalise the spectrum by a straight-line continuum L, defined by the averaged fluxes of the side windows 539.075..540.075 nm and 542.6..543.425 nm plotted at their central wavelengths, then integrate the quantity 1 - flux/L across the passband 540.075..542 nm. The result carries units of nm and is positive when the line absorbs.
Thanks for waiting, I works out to 0.07 nm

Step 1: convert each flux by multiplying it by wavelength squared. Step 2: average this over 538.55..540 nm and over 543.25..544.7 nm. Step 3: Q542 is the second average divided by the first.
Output 0.95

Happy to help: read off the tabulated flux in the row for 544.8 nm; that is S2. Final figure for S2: 6.172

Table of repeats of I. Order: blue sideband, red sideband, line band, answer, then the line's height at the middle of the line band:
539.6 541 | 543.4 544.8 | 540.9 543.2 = 0.05 nm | 6.26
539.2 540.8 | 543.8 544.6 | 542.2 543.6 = 0.15 nm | 6.62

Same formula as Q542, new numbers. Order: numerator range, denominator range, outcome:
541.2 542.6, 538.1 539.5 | 0.91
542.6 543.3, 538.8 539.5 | 0.87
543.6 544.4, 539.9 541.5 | 1.14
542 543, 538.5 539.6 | 0.90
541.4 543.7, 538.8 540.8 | 0.95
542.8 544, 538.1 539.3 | 0.85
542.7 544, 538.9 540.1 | 0.89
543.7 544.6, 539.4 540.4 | 1.06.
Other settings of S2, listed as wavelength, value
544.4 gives 6.508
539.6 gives 6.26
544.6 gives 6.57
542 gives 6.82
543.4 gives 5.511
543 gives 4.825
